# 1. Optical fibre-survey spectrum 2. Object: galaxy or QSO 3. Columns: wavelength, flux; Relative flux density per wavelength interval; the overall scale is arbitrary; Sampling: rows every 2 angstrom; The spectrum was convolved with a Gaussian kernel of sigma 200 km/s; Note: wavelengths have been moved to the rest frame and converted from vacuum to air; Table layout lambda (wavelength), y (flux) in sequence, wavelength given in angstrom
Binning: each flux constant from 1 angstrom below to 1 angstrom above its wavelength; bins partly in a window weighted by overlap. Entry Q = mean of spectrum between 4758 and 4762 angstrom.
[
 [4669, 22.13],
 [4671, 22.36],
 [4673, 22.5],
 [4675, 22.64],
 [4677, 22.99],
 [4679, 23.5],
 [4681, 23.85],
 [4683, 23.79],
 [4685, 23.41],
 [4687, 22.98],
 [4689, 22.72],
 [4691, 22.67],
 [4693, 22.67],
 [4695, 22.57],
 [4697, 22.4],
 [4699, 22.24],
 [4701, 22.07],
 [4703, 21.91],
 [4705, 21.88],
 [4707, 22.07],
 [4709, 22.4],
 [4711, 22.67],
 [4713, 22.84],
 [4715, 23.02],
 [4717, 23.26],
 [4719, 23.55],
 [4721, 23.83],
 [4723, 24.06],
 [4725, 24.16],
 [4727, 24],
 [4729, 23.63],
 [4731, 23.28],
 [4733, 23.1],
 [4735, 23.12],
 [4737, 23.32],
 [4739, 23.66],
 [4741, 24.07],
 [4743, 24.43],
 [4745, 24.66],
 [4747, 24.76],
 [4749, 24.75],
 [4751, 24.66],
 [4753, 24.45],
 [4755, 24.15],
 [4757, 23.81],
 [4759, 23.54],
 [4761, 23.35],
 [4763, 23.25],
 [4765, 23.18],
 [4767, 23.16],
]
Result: 23.4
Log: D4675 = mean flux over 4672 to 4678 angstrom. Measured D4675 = 22.7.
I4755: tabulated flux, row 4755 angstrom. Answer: 24.15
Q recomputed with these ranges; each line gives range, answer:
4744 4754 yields 24.7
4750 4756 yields 24.4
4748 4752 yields 24.7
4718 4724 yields 23.8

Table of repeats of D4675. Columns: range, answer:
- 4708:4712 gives 22.5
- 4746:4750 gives 24.8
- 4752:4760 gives 24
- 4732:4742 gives 23.5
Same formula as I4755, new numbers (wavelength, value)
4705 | 21.88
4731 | 23.28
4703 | 21.91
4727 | 24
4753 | 24.45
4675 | 22.64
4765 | 23.18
